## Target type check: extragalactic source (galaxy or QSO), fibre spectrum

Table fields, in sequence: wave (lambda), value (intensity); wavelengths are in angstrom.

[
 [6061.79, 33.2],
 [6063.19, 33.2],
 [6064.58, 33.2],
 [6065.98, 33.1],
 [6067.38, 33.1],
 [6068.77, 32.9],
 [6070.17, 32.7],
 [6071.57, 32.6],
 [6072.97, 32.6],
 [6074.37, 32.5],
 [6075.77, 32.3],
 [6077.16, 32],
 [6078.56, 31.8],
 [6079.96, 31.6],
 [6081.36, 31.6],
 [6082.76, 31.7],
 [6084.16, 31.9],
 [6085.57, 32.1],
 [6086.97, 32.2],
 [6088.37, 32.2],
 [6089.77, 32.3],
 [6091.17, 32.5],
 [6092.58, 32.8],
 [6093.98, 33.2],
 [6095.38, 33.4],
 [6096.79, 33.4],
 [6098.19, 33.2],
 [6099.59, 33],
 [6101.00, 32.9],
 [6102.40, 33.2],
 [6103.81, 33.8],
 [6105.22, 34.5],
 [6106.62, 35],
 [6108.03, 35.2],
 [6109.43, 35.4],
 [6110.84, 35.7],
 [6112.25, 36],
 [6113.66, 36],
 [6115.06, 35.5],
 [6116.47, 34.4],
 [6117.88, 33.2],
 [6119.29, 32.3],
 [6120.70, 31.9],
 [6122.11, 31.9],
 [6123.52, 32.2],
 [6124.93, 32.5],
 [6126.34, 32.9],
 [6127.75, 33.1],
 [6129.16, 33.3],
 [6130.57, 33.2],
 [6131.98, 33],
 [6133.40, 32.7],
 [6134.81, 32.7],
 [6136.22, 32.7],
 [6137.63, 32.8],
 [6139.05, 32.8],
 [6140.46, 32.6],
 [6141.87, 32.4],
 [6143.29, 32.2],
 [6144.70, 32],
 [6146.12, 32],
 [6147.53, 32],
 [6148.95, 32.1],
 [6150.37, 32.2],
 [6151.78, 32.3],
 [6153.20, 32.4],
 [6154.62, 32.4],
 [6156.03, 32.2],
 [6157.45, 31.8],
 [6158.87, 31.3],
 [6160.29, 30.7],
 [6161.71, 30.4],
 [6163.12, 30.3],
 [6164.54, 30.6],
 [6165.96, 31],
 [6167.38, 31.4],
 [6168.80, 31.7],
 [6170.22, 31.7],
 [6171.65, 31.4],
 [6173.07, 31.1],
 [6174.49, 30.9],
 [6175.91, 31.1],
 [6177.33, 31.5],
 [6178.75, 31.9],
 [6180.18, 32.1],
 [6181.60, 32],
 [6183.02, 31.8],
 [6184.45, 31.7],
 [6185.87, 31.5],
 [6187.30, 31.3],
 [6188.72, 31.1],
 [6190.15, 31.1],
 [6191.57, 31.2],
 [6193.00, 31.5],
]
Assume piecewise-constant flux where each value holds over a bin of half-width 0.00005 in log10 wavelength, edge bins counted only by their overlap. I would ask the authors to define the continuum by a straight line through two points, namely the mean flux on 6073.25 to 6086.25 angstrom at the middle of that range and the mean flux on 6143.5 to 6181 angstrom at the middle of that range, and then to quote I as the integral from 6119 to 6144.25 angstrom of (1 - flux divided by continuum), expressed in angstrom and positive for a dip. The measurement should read -0.7 angstrom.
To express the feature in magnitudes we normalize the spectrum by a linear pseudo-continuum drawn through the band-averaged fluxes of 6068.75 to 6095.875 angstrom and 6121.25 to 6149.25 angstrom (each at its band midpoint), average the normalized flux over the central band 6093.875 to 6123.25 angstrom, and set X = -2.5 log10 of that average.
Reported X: -0.05 mag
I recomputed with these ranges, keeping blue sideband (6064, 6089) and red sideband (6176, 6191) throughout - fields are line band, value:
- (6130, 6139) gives -0.3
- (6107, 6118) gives -1.1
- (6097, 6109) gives -0.6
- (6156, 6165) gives 0.2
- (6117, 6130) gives -0.3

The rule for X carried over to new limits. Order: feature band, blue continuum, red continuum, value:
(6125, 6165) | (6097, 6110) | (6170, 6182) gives 0.012 mag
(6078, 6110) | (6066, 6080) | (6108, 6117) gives 0.036 mag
